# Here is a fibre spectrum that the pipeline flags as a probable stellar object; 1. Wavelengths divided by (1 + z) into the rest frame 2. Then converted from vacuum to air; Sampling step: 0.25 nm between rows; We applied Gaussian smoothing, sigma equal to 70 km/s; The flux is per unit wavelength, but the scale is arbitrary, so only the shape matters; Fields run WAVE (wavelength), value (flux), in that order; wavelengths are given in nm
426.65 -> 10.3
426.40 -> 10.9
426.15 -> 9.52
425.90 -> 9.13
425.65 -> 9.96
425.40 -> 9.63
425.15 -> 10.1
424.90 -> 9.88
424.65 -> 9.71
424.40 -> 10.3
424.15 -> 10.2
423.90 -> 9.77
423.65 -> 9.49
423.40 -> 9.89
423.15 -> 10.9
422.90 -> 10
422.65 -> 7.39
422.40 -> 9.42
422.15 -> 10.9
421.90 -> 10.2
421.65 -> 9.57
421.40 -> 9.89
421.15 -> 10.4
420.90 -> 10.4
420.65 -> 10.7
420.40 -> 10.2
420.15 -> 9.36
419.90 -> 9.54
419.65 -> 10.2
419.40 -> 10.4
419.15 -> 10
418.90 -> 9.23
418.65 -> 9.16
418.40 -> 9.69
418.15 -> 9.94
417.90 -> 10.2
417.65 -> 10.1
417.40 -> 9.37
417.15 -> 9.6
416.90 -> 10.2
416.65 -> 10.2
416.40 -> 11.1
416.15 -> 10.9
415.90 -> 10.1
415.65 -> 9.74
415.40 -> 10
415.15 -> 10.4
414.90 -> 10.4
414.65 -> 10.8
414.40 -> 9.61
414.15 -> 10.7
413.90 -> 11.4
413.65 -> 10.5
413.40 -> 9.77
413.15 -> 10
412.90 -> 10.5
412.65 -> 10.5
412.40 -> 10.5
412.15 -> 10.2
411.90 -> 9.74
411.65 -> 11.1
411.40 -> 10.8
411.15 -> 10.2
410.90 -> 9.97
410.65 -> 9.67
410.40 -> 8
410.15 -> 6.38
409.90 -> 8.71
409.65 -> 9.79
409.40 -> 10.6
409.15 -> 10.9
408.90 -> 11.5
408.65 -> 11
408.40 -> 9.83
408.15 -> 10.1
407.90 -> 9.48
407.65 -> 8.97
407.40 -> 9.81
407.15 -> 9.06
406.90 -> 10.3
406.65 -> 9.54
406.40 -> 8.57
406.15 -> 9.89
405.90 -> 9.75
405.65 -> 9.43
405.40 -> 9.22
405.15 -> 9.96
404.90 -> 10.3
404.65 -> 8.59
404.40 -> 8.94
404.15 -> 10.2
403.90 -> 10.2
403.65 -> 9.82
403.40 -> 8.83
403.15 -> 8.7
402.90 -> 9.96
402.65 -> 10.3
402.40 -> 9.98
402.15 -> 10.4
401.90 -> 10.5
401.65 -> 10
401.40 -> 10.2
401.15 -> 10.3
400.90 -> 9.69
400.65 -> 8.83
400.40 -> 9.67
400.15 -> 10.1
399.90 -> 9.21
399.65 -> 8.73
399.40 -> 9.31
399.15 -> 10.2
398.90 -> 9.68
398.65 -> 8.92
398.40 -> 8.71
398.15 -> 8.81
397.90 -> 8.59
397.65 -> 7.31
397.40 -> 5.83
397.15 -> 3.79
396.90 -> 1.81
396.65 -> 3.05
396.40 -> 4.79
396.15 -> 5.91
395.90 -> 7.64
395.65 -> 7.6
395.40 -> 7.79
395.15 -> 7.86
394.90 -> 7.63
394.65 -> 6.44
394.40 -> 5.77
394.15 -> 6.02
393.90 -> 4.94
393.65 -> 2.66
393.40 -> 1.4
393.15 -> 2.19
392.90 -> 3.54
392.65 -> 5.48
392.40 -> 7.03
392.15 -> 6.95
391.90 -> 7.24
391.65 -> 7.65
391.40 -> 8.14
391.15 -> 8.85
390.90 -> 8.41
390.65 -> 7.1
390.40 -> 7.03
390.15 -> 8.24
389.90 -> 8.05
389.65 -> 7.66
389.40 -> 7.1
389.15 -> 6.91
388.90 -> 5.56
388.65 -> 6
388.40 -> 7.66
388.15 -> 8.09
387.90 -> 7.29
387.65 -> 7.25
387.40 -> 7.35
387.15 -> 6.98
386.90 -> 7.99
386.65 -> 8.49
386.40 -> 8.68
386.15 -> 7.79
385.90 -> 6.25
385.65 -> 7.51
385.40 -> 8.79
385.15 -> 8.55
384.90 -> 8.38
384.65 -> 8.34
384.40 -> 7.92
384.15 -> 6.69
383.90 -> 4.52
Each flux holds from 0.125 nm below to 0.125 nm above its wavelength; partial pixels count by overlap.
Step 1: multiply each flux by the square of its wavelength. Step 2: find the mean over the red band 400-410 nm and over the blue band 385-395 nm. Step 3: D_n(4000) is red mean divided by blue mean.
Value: 1.6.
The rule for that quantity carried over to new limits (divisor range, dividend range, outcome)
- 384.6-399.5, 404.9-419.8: 1.59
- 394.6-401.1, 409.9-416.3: 1.41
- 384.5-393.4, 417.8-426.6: 1.62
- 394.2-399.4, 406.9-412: 1.50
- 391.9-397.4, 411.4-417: 2.16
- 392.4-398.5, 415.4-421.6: 1.98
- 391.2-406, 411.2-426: 1.41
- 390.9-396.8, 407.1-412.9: 1.79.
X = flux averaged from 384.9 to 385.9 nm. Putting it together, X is 8.04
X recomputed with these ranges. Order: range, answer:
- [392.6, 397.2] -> 5.08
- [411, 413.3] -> 10.4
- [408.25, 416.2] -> 10.1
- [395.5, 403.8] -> 8.4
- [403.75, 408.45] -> 9.58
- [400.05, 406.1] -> 9.74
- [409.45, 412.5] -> 9.61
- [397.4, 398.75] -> 8.22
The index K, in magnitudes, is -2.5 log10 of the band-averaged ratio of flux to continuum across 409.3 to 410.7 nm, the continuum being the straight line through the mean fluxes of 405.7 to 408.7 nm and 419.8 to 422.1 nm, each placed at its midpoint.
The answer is 0.11 mag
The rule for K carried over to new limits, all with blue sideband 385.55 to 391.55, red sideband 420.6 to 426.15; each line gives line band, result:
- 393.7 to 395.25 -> 0.26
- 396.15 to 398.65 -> 0.33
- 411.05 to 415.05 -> -0.14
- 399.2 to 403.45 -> -0.16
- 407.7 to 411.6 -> -0.10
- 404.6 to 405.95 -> -0.11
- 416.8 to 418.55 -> -0.04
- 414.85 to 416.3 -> -0.10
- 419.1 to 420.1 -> -0.04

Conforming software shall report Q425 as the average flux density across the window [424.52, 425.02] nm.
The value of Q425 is 9.8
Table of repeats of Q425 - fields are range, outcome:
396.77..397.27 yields 2.79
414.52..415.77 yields 10.3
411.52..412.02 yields 10.4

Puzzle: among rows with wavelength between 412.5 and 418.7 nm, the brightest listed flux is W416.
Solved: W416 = 11.4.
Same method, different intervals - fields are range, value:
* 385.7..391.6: 8.85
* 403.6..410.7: 11.5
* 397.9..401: 10.2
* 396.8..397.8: 7.31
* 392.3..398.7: 8.92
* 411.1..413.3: 11.1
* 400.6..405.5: 10.5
